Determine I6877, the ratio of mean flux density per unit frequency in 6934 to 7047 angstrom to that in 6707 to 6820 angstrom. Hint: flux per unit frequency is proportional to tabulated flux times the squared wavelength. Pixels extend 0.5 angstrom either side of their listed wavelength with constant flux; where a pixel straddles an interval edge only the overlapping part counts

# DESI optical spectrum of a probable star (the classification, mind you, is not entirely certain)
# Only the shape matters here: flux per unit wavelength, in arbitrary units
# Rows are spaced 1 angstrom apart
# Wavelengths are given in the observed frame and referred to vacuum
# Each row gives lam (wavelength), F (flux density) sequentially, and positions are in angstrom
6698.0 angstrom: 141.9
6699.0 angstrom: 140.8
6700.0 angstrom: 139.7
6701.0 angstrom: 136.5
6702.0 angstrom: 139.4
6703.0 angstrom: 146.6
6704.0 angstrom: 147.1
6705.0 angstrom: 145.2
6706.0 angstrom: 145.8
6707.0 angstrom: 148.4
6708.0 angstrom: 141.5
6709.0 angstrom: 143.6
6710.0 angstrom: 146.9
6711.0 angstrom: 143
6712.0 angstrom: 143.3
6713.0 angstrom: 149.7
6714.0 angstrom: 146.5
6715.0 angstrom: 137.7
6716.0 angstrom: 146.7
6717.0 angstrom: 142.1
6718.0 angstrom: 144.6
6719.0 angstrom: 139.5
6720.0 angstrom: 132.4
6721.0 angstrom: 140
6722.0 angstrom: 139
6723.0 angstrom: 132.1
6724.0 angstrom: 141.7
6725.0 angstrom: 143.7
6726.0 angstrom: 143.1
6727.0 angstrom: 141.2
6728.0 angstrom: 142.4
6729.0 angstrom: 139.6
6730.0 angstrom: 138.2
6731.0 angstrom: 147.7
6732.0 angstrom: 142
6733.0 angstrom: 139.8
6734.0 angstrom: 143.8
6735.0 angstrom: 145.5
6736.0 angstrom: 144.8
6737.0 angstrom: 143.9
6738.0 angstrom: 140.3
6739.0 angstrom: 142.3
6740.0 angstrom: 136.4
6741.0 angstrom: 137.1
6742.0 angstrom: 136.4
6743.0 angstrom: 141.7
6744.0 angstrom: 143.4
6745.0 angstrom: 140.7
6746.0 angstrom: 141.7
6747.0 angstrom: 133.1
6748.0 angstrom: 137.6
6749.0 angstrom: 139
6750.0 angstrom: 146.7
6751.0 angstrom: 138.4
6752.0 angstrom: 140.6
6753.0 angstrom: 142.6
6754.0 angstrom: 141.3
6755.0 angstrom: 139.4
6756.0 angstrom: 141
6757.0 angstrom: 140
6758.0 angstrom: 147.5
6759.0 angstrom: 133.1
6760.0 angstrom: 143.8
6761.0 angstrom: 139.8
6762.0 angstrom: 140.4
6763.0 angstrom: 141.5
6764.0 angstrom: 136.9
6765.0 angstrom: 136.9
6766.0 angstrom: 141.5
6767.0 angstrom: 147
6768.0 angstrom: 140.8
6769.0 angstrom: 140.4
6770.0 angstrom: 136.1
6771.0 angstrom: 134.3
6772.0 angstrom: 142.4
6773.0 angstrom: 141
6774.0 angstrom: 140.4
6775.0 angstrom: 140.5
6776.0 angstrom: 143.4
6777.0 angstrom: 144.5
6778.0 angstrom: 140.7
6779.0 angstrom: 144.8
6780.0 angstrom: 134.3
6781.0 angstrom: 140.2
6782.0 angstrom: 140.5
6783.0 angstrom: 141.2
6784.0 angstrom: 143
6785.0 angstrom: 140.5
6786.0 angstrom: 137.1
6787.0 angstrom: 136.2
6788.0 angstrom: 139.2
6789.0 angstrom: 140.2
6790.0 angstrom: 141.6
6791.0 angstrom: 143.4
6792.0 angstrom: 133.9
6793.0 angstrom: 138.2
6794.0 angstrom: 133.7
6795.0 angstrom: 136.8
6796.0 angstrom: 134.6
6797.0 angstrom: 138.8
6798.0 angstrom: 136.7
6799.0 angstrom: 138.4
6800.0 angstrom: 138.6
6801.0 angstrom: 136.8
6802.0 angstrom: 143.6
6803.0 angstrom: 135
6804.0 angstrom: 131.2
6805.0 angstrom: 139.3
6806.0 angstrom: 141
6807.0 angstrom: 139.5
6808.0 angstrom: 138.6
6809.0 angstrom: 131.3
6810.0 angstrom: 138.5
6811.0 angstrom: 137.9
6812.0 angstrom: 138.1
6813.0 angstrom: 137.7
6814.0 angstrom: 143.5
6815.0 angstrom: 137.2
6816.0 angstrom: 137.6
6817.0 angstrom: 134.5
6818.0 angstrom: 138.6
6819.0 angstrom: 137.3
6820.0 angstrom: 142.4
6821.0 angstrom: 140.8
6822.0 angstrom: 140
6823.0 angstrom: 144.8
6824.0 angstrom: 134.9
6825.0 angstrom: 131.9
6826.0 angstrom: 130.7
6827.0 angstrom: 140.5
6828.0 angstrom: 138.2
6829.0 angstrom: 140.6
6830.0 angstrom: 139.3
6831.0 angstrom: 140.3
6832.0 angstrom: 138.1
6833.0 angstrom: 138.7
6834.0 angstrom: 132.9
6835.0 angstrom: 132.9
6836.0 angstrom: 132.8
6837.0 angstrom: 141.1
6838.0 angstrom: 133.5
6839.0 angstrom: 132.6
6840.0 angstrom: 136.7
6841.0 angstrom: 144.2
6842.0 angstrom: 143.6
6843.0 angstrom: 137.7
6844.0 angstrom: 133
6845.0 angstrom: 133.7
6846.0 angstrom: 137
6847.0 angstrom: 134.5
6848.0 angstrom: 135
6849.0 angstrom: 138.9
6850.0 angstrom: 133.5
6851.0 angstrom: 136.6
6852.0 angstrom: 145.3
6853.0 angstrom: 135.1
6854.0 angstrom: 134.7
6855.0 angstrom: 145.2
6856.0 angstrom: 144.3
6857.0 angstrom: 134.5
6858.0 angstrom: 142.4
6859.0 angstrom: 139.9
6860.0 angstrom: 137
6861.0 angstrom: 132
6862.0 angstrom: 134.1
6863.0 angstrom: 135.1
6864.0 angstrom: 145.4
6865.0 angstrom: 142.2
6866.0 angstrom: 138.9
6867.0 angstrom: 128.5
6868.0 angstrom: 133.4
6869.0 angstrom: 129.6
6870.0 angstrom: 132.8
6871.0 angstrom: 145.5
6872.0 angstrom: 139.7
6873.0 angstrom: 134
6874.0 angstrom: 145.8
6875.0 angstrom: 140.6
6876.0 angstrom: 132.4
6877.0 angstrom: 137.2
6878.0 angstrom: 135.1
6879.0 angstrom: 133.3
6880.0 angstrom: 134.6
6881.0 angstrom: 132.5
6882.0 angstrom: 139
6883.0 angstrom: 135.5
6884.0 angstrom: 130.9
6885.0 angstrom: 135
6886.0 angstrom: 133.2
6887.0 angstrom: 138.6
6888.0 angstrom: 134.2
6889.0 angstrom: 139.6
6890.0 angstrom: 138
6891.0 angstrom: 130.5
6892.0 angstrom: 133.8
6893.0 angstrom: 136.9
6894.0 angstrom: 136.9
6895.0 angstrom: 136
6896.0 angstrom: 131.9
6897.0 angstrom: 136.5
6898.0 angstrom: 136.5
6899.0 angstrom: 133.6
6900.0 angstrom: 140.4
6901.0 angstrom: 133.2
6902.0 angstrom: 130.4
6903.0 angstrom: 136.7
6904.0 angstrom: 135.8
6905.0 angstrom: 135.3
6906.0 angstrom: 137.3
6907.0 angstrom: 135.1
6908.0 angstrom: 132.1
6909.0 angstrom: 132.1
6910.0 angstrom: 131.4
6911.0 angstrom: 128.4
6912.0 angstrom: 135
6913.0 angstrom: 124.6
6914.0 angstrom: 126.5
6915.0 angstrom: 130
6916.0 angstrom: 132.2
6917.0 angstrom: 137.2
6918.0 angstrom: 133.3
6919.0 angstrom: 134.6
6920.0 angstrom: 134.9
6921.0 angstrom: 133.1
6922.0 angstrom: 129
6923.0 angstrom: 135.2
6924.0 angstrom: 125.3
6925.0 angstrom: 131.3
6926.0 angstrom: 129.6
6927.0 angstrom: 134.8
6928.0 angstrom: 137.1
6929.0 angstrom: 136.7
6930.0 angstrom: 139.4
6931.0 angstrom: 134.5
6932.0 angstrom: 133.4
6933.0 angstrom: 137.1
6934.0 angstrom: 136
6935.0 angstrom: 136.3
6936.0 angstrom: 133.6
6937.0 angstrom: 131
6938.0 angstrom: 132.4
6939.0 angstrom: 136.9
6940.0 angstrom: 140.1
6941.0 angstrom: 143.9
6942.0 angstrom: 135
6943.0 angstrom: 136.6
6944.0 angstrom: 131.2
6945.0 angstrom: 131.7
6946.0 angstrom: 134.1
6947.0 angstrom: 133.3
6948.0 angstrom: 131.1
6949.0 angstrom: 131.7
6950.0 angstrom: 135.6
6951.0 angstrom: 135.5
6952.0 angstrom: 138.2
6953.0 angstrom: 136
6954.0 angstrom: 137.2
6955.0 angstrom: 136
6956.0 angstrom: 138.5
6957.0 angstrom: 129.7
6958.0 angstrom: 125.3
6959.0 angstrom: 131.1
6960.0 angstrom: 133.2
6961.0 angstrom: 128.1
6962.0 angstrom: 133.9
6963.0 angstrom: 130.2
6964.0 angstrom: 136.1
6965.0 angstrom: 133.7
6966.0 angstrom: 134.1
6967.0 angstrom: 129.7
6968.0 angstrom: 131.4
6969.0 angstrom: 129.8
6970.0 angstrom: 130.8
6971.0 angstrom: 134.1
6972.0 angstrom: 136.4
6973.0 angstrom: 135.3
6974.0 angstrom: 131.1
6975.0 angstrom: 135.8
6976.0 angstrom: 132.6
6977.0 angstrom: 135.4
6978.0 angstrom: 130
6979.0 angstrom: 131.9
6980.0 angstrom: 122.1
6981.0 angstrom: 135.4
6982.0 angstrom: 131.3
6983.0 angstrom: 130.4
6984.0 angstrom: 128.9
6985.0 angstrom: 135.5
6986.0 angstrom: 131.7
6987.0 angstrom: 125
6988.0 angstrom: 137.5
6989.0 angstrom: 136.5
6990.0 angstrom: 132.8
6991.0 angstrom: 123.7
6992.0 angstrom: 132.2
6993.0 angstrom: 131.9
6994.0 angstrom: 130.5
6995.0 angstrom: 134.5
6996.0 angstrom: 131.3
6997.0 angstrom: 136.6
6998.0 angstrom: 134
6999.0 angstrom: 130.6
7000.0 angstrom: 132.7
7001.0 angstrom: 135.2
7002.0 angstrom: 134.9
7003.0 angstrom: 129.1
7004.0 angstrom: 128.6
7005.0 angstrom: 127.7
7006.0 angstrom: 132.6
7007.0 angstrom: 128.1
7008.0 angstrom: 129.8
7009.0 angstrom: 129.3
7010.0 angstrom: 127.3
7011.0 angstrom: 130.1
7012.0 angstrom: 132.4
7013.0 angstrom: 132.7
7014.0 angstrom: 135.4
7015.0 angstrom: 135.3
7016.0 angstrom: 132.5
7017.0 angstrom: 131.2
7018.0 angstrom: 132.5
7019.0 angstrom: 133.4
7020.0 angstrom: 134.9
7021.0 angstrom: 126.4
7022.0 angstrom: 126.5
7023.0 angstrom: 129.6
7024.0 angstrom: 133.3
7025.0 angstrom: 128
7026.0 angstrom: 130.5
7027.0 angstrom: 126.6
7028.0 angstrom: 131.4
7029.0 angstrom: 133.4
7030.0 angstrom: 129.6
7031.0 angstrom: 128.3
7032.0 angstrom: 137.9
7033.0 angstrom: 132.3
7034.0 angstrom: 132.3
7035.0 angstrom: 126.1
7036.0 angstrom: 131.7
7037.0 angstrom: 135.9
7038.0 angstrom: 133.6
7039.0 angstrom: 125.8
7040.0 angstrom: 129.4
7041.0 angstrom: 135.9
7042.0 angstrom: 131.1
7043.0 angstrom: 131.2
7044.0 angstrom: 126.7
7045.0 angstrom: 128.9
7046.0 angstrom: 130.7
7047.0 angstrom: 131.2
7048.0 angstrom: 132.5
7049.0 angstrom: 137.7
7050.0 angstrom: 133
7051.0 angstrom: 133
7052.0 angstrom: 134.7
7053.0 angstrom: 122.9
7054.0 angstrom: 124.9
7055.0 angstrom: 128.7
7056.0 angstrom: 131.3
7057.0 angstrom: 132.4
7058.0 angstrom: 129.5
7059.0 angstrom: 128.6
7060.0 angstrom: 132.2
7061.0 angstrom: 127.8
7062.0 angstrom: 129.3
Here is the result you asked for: 1.0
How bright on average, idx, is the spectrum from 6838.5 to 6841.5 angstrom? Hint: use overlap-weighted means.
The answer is 138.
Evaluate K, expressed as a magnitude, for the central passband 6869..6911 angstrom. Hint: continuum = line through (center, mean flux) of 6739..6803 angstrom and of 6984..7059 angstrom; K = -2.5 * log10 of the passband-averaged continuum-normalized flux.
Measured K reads 0.002 mag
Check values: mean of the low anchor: 140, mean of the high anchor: 131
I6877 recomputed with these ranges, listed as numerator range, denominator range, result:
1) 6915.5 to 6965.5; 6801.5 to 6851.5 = 1.01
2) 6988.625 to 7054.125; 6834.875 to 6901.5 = 1.00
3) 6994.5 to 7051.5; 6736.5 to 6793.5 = 1.01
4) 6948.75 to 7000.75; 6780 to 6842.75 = 1.01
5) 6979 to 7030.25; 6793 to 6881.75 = 1.00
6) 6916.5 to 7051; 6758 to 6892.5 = 1.01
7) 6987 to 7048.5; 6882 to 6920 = 1.01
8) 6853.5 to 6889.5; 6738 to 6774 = 1.01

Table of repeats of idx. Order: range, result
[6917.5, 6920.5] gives 134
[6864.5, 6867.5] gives 137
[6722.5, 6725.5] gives 139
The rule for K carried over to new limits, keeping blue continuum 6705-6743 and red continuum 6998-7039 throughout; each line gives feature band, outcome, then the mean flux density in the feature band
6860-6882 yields 0.00 mag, 136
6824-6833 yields 0.01 mag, 137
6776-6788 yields 0.00 mag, 140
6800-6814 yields 0.01 mag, 138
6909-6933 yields 0.02 mag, 133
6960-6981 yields 0.01 mag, 132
